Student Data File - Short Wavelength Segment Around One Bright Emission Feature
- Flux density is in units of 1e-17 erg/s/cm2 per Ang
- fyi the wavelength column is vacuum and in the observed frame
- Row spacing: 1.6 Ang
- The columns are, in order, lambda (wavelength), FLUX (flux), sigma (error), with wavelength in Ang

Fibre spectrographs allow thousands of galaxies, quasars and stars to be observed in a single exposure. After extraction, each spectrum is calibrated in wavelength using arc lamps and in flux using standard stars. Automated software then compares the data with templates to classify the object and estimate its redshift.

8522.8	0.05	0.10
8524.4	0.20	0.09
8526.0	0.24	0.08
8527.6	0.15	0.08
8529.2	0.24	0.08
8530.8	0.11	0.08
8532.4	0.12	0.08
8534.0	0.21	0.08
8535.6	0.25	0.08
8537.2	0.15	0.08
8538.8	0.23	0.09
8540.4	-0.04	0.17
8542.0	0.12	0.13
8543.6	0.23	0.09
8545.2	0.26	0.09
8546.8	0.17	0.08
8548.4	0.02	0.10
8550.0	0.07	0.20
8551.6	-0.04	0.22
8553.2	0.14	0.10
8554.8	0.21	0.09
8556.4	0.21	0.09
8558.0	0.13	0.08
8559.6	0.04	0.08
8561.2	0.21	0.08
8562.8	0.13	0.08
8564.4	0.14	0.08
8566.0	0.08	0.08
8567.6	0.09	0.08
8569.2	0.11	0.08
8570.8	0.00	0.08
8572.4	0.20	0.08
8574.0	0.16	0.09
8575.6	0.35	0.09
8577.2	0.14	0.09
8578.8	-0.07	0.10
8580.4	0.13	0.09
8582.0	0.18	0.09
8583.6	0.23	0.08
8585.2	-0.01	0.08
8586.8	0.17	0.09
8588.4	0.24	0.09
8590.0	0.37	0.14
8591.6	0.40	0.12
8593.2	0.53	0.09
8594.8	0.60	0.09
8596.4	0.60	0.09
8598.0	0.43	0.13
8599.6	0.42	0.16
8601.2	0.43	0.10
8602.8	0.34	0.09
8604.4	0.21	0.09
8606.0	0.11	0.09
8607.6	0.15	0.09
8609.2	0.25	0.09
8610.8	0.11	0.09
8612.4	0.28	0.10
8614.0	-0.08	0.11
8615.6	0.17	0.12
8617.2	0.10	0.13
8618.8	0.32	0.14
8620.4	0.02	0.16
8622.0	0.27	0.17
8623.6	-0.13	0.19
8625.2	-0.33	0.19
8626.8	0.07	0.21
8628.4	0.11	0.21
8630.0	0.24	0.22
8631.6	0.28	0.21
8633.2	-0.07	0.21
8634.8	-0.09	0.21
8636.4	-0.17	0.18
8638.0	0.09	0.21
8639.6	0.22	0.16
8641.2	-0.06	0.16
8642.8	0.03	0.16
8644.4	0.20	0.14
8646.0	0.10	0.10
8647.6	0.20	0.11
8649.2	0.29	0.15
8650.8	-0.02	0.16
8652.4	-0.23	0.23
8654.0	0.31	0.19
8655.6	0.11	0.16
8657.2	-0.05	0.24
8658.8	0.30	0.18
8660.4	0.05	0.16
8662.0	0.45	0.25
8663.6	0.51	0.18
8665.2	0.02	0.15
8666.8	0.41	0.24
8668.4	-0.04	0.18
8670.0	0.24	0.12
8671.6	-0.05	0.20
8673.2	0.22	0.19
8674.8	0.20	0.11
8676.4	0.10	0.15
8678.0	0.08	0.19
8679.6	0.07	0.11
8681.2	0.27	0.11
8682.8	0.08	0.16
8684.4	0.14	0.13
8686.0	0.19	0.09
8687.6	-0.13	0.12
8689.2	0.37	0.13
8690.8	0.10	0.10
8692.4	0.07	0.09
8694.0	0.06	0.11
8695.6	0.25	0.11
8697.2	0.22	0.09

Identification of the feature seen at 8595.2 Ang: [O II]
